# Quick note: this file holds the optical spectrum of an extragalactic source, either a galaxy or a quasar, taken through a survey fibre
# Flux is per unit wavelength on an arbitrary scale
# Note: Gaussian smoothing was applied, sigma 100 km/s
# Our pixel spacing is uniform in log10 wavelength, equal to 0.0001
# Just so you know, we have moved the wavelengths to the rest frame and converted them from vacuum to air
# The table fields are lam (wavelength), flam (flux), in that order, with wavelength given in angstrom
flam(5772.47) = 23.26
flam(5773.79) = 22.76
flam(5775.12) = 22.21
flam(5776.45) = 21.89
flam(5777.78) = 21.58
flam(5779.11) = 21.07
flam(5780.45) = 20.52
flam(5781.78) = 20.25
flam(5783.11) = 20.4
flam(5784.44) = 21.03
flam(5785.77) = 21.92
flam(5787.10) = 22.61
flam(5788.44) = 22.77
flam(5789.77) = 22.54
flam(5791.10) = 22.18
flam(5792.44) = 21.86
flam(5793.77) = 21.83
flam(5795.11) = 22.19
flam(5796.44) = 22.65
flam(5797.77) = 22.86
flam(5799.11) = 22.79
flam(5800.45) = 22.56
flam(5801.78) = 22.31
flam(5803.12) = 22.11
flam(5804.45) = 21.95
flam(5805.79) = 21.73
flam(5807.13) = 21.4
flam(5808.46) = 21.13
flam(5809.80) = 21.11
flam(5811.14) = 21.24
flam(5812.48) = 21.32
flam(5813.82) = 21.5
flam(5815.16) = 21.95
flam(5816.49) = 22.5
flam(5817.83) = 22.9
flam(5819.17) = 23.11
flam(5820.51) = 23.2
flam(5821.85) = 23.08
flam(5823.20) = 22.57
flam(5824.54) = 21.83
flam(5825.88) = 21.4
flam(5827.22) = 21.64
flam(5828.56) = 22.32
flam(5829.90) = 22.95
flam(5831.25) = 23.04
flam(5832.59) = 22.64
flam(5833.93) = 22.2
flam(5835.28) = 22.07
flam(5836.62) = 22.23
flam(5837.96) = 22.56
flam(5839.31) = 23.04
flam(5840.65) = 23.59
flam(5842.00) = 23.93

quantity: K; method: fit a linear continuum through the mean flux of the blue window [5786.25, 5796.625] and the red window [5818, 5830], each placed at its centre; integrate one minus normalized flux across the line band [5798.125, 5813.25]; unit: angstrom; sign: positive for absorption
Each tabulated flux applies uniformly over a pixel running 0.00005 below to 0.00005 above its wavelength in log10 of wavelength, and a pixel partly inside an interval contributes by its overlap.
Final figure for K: 0.4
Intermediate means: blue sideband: 22.3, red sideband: 22.4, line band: 21.8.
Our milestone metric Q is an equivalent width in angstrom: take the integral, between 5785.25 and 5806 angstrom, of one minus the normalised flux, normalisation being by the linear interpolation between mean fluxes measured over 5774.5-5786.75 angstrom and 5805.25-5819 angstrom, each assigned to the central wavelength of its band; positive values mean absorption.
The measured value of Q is -0.8 angstrom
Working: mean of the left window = 21.2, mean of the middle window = 22.3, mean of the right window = 21.7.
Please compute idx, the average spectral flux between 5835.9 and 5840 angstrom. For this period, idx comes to 22.6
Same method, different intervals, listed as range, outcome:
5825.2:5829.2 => 21.8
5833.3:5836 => 22.1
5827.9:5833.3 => 22.7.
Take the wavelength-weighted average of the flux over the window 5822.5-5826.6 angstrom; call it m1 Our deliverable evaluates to 21.9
